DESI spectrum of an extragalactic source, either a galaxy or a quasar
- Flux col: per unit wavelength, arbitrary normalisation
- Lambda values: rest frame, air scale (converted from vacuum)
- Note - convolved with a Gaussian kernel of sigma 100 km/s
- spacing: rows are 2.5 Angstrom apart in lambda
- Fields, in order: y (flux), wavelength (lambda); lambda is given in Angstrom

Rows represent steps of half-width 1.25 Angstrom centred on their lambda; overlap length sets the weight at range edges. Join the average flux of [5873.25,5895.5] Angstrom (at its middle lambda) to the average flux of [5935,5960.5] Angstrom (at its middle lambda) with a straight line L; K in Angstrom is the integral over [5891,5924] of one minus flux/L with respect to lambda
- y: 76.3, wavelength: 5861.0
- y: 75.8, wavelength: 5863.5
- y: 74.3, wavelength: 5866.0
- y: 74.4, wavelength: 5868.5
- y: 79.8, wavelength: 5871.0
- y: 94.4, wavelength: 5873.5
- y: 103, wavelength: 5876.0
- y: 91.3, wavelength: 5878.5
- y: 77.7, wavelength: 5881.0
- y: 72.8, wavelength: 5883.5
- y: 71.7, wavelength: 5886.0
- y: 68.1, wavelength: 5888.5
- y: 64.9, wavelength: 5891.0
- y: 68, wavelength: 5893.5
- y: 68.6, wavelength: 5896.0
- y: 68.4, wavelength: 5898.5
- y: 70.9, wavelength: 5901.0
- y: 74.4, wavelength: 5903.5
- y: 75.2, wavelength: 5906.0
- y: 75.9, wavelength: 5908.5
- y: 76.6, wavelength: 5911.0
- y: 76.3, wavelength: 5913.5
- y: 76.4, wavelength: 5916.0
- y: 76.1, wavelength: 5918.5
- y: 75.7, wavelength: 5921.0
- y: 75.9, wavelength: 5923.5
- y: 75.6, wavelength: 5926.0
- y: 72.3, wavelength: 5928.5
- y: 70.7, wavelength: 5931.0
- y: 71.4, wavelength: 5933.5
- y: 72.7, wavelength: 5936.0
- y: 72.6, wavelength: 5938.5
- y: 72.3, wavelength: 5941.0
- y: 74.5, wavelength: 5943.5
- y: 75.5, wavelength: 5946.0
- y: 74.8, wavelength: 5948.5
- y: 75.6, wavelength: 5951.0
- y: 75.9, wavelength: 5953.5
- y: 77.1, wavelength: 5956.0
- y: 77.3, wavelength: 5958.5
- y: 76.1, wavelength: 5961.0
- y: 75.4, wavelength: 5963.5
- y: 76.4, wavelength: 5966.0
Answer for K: 1.52 Angstrom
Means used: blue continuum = 78.1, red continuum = 74.9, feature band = 73.3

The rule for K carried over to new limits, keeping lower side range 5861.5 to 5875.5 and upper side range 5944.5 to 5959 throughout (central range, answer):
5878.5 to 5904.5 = 2.6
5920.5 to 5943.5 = 1.2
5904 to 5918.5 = 0.4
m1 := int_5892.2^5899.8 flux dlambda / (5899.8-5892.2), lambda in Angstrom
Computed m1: 68.3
